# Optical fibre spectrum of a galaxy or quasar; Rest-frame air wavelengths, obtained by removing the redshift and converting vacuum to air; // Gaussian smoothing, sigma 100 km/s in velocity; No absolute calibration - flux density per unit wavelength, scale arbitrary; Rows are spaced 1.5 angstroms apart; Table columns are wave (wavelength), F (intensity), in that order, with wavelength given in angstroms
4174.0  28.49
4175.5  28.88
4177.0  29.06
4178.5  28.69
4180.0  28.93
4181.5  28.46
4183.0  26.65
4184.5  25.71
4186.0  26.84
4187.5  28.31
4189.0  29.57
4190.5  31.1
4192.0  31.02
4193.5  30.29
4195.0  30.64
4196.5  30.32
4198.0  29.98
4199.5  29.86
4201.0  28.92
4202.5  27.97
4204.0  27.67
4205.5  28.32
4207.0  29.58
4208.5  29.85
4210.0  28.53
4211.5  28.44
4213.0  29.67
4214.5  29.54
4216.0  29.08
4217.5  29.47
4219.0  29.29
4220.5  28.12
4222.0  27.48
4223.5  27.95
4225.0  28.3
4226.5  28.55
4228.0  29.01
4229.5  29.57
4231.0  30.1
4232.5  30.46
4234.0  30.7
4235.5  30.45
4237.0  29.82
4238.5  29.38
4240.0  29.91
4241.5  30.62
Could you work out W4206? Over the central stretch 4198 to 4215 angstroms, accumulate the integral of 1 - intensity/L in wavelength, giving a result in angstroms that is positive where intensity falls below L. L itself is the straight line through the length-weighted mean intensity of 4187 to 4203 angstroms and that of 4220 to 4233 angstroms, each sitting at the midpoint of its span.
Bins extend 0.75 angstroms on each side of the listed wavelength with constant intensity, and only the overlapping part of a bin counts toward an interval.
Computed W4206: 0.3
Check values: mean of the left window 29.9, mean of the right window 28.8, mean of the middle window 29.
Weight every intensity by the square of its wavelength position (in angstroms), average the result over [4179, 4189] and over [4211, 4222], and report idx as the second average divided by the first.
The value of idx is 1.1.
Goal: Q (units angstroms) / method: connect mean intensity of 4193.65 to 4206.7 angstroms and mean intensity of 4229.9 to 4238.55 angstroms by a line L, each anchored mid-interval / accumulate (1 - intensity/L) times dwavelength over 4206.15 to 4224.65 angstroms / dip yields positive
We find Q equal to 0.5 angstroms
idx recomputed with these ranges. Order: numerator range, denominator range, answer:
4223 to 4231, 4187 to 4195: 0.97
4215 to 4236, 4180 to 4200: 1.02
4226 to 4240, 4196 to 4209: 1.04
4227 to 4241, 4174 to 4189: 1.09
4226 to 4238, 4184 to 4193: 1.05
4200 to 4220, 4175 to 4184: 1.04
